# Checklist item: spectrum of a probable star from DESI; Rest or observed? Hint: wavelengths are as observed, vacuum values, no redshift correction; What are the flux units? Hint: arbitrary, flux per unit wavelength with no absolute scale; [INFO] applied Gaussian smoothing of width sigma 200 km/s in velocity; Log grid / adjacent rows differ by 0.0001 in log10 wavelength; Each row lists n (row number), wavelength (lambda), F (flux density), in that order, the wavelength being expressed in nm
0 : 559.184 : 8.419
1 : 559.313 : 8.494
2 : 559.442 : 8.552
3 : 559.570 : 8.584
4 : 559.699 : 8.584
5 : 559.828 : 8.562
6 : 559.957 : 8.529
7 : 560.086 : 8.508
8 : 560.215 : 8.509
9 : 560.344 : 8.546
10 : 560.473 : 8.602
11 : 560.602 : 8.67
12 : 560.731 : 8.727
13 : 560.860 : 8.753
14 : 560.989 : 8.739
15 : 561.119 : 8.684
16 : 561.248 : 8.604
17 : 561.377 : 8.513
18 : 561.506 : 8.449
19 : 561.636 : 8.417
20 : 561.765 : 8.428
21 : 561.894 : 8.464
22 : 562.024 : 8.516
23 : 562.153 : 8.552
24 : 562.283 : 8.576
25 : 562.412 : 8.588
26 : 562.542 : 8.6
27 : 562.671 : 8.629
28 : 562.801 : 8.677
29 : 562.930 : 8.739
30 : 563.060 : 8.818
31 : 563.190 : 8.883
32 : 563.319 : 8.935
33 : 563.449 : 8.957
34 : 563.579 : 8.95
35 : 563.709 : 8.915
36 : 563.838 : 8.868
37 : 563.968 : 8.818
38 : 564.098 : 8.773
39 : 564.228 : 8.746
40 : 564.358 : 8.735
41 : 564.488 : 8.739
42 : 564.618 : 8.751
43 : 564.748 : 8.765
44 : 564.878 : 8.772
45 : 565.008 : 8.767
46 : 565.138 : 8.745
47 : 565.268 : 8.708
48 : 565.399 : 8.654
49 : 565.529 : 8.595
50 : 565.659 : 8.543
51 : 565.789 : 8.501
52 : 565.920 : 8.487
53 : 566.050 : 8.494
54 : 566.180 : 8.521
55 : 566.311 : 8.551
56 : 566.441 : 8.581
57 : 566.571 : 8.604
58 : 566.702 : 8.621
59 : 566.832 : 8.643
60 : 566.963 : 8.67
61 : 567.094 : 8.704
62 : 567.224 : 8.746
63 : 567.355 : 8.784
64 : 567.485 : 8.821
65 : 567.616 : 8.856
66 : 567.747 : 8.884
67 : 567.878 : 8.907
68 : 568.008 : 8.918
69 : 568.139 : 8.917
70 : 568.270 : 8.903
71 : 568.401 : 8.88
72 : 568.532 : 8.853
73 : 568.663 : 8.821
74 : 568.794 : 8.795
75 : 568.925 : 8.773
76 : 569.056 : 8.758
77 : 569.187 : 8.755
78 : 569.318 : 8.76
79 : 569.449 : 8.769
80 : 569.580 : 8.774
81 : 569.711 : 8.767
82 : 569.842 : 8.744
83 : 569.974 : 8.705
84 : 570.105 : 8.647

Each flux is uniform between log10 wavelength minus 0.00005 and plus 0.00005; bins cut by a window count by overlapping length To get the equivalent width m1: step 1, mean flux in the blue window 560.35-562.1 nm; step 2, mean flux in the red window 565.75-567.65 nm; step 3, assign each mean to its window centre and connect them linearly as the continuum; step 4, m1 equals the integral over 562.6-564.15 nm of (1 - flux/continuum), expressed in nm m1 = -0.04 nm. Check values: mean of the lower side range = 8.58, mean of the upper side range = 8.64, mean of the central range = 8.83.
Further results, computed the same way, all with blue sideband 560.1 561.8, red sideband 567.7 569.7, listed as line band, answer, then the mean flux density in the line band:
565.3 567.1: 0.04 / 8.58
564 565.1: -0.01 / 8.76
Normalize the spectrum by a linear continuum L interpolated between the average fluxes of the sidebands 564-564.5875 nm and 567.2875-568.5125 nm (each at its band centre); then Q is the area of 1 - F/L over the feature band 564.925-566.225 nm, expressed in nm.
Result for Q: 0.027 nm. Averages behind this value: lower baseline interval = 8.75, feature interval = 8.61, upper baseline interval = 8.87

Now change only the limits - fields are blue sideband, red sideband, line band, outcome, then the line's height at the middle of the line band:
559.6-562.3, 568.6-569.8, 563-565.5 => -0.044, 8.65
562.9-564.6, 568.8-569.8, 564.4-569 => 0.041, 8.8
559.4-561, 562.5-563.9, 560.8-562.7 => 0.033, 8.72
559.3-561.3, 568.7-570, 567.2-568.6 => -0.020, 8.74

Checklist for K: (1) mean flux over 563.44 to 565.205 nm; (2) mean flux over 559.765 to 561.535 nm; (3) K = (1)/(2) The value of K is 1.02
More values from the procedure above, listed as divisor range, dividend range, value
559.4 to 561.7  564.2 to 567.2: 1.01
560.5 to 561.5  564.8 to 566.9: 0.99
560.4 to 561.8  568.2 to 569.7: 1.02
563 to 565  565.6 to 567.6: 0.98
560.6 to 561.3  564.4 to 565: 1.01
